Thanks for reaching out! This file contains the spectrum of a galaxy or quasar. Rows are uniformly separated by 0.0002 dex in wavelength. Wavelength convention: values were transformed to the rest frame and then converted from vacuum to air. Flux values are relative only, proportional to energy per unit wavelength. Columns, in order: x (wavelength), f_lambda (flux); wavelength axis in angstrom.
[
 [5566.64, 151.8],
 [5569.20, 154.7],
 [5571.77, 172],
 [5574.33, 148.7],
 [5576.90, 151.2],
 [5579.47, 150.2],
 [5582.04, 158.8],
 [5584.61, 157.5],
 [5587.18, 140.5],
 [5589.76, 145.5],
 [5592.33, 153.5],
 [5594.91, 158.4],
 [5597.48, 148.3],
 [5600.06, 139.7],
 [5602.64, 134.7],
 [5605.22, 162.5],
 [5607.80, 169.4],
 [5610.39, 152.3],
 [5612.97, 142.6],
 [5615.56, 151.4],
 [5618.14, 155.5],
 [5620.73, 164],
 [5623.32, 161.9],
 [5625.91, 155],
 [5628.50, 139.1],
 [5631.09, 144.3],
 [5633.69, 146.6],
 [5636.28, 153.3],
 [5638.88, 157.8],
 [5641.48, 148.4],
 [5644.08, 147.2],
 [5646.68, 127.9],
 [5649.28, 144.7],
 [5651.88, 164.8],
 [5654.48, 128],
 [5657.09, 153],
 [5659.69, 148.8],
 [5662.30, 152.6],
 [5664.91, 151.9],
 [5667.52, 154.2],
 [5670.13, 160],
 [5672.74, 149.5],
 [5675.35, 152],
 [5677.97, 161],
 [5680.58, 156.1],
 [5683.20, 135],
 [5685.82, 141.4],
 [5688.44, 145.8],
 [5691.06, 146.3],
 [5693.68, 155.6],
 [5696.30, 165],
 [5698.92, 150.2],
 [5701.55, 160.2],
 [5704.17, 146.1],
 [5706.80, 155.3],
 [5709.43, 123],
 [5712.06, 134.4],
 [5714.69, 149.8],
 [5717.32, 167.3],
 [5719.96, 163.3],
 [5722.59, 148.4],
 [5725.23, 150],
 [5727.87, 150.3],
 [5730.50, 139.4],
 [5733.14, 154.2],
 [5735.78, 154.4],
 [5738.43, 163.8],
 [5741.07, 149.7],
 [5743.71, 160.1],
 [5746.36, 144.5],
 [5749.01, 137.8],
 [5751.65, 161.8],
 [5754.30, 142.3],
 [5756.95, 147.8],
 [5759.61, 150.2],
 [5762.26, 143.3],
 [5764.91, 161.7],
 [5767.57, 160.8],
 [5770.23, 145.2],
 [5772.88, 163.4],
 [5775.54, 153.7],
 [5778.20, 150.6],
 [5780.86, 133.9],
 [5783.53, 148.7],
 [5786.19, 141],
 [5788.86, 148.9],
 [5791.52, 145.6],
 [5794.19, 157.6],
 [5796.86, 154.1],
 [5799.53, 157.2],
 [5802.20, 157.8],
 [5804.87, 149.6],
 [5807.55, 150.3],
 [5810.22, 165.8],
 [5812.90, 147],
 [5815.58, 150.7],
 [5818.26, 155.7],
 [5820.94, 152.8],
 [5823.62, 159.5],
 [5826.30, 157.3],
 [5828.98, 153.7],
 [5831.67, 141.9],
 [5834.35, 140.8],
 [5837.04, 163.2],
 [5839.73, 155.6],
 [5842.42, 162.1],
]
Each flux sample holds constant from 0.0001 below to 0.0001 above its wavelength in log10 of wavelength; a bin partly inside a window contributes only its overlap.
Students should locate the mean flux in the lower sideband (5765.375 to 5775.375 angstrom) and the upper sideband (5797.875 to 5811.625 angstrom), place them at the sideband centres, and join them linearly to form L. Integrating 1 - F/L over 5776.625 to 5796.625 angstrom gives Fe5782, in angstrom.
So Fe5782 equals 1.2 angstrom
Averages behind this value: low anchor 157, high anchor 156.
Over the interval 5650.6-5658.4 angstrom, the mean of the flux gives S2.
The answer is 149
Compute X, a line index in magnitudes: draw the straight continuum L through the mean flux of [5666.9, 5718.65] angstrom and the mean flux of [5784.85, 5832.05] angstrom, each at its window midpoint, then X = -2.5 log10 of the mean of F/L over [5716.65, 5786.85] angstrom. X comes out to 0.00 mag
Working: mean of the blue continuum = 150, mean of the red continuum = 153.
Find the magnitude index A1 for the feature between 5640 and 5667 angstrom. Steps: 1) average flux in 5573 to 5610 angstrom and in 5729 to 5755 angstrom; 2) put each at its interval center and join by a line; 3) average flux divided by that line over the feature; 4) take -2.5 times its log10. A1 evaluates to 0.03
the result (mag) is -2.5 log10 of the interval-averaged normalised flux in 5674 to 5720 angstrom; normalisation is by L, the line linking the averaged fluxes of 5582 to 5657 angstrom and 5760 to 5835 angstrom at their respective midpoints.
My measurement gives 0.01 mag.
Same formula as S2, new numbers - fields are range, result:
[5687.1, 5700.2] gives 153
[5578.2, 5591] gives 150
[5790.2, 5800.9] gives 154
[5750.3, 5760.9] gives 150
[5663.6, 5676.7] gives 154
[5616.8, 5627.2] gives 159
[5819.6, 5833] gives 153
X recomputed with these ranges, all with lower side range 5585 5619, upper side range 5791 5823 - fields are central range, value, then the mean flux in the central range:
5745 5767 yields 0.029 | 149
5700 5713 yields 0.059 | 144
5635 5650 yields 0.034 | 147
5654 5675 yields 0.006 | 151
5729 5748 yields 0.005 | 152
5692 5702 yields -0.036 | 157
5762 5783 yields 0.011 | 152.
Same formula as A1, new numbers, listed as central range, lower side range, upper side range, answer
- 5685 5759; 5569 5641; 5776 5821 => 0.01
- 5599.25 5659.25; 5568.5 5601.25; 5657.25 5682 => 0.02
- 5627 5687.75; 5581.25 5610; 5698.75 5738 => 0.02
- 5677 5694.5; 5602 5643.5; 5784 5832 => 0.03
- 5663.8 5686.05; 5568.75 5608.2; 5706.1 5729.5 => -0.01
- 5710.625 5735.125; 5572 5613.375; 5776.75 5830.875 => 0.01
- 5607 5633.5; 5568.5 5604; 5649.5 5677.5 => -0.01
